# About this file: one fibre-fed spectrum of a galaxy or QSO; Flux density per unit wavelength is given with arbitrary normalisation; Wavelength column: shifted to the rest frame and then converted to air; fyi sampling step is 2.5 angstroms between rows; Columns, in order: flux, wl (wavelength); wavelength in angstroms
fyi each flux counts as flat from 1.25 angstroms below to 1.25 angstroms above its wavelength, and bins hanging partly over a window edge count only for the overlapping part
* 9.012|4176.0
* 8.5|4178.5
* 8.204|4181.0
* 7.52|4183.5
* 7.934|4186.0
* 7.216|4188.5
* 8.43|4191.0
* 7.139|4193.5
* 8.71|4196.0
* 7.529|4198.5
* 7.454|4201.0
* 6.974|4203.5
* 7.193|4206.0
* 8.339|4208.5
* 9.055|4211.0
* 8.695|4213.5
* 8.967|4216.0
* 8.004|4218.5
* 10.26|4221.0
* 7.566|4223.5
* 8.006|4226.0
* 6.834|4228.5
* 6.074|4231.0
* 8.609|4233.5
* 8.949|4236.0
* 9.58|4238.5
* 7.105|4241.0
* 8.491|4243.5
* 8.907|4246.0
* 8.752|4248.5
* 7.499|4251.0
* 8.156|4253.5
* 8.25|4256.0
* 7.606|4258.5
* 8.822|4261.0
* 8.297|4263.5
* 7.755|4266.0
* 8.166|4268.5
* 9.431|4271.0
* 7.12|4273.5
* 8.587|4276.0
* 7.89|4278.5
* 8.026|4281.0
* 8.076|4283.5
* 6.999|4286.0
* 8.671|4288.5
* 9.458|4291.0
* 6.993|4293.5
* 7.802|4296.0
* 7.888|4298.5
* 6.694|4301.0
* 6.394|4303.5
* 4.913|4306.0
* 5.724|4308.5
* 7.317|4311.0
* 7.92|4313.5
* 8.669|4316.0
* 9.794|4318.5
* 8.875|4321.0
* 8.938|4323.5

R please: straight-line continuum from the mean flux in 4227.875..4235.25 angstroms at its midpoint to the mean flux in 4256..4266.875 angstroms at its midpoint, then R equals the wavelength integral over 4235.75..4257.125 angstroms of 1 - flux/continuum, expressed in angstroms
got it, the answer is -1.8 angstroms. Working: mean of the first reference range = 7.32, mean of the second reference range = 8.15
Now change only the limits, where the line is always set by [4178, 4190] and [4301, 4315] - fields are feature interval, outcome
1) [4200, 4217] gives -1.2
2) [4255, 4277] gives -4.0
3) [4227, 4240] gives -1.2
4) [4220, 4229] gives -1.0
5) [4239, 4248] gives -1.4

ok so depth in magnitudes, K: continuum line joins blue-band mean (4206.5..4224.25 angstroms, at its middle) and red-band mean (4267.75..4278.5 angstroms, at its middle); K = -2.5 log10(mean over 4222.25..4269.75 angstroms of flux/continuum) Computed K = 0.05 mag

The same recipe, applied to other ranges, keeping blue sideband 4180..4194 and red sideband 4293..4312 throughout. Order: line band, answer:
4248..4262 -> -0.143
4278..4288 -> -0.138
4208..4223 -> -0.179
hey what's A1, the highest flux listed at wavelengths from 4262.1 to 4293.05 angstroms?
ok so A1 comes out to 9.458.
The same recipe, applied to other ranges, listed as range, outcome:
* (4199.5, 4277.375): 10.26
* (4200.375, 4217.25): 9.055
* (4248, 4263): 8.822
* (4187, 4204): 8.71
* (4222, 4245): 9.58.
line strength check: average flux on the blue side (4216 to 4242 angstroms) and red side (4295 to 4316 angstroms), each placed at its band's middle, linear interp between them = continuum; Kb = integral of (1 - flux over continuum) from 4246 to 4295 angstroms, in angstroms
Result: -4.38 angstroms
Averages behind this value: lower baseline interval 8.15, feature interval 8.15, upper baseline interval 6.93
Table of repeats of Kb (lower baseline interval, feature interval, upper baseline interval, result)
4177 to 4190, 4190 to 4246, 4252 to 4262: -0.50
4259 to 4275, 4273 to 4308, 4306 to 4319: 1.59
